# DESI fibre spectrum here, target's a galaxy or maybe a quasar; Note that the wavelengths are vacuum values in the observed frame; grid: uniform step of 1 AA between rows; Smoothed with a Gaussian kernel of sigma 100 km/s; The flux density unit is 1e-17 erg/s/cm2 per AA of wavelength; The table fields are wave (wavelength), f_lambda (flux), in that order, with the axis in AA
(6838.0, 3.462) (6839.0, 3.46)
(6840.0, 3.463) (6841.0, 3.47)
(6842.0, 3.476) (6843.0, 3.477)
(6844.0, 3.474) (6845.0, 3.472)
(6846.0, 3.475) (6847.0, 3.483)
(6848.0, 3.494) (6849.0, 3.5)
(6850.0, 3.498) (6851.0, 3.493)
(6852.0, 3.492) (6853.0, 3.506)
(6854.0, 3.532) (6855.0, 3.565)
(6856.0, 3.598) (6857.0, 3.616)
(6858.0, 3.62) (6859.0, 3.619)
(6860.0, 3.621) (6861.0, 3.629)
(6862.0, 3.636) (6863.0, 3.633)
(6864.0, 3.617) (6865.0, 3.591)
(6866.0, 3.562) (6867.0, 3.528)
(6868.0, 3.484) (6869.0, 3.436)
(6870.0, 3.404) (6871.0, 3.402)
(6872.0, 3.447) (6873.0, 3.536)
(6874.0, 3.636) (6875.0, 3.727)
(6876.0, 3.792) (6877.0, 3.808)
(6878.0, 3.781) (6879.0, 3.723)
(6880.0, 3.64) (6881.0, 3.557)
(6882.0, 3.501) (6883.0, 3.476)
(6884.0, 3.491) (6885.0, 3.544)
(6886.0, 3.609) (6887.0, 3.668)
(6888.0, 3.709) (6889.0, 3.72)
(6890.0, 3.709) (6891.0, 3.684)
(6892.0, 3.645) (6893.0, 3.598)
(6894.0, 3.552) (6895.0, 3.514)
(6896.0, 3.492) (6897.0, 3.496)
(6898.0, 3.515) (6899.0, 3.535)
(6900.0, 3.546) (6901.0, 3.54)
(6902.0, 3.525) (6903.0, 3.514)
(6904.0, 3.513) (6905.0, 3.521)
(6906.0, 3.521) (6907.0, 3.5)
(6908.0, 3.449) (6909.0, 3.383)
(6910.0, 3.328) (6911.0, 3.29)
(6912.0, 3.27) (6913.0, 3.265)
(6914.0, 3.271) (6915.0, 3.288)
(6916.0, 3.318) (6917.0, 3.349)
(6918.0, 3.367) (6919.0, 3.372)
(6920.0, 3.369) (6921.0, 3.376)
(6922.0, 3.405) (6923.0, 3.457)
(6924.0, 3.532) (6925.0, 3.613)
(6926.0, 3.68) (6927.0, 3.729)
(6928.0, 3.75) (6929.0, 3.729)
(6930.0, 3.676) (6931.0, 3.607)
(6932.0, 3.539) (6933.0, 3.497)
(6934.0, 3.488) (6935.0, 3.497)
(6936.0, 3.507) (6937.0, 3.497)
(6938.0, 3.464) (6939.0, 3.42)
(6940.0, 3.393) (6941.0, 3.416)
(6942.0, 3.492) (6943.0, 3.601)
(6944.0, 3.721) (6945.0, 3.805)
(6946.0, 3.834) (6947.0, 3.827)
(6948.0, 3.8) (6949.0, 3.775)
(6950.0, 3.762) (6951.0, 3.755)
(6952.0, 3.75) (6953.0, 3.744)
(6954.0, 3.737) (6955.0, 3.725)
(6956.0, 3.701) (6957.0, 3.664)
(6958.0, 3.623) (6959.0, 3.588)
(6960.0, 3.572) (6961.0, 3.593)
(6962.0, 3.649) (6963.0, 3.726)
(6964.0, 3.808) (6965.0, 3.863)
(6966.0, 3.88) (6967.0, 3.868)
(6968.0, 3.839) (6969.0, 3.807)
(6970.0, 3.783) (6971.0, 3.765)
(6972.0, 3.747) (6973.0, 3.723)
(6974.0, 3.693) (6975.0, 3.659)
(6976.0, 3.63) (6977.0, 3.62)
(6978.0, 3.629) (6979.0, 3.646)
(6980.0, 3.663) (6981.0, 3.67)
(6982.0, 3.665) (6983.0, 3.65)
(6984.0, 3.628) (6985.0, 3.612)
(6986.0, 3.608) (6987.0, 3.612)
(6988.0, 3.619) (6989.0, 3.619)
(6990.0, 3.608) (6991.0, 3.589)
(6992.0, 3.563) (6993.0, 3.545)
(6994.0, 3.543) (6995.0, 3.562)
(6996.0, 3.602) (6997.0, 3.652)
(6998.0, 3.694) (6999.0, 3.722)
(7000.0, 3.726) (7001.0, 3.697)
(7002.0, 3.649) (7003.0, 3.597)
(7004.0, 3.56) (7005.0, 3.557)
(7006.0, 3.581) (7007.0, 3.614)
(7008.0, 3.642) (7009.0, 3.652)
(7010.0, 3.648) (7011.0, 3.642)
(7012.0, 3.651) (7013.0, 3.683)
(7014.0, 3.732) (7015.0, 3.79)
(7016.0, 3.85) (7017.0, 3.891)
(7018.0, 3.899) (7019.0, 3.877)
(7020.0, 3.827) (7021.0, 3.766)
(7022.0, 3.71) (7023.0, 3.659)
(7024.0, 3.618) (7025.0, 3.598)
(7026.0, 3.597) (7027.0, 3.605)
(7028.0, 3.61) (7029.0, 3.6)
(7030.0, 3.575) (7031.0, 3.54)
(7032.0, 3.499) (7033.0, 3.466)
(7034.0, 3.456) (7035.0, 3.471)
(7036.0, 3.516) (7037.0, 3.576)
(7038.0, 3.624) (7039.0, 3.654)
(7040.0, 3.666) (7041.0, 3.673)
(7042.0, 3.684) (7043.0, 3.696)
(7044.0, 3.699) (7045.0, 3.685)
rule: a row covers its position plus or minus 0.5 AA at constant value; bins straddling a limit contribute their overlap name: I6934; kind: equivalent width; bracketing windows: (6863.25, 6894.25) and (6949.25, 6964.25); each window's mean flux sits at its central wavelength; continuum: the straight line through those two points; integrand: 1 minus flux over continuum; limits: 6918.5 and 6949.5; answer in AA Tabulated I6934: 0.8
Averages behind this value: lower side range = 3.6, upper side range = 3.69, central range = 3.58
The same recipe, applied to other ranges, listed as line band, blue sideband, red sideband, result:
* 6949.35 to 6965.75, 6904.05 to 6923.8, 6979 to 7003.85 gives -0.9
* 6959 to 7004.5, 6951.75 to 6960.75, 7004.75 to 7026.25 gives 0.2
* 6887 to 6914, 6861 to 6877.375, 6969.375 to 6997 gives 0.6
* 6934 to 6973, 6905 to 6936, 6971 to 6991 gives -1.3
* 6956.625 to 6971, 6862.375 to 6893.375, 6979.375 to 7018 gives -0.4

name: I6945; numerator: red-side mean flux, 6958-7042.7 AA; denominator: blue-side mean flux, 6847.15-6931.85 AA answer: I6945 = 1.03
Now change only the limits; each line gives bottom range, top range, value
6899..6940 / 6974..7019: 1.05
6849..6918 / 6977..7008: 1.02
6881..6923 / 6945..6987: 1.07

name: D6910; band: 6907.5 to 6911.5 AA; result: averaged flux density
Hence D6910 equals 3.36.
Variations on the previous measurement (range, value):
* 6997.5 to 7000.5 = 3.71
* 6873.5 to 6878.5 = 3.75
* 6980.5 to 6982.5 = 3.67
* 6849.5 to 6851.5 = 3.5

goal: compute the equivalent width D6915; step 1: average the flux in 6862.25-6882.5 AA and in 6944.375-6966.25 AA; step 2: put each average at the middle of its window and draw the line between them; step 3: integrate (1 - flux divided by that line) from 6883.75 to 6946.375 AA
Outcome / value 2.5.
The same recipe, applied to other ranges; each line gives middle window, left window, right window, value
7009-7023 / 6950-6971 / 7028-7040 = -0.6 AA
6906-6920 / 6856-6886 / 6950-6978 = 1.1 AA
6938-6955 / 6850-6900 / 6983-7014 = -0.3 AA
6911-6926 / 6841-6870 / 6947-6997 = 1.0 AA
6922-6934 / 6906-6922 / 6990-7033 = -0.7 AA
